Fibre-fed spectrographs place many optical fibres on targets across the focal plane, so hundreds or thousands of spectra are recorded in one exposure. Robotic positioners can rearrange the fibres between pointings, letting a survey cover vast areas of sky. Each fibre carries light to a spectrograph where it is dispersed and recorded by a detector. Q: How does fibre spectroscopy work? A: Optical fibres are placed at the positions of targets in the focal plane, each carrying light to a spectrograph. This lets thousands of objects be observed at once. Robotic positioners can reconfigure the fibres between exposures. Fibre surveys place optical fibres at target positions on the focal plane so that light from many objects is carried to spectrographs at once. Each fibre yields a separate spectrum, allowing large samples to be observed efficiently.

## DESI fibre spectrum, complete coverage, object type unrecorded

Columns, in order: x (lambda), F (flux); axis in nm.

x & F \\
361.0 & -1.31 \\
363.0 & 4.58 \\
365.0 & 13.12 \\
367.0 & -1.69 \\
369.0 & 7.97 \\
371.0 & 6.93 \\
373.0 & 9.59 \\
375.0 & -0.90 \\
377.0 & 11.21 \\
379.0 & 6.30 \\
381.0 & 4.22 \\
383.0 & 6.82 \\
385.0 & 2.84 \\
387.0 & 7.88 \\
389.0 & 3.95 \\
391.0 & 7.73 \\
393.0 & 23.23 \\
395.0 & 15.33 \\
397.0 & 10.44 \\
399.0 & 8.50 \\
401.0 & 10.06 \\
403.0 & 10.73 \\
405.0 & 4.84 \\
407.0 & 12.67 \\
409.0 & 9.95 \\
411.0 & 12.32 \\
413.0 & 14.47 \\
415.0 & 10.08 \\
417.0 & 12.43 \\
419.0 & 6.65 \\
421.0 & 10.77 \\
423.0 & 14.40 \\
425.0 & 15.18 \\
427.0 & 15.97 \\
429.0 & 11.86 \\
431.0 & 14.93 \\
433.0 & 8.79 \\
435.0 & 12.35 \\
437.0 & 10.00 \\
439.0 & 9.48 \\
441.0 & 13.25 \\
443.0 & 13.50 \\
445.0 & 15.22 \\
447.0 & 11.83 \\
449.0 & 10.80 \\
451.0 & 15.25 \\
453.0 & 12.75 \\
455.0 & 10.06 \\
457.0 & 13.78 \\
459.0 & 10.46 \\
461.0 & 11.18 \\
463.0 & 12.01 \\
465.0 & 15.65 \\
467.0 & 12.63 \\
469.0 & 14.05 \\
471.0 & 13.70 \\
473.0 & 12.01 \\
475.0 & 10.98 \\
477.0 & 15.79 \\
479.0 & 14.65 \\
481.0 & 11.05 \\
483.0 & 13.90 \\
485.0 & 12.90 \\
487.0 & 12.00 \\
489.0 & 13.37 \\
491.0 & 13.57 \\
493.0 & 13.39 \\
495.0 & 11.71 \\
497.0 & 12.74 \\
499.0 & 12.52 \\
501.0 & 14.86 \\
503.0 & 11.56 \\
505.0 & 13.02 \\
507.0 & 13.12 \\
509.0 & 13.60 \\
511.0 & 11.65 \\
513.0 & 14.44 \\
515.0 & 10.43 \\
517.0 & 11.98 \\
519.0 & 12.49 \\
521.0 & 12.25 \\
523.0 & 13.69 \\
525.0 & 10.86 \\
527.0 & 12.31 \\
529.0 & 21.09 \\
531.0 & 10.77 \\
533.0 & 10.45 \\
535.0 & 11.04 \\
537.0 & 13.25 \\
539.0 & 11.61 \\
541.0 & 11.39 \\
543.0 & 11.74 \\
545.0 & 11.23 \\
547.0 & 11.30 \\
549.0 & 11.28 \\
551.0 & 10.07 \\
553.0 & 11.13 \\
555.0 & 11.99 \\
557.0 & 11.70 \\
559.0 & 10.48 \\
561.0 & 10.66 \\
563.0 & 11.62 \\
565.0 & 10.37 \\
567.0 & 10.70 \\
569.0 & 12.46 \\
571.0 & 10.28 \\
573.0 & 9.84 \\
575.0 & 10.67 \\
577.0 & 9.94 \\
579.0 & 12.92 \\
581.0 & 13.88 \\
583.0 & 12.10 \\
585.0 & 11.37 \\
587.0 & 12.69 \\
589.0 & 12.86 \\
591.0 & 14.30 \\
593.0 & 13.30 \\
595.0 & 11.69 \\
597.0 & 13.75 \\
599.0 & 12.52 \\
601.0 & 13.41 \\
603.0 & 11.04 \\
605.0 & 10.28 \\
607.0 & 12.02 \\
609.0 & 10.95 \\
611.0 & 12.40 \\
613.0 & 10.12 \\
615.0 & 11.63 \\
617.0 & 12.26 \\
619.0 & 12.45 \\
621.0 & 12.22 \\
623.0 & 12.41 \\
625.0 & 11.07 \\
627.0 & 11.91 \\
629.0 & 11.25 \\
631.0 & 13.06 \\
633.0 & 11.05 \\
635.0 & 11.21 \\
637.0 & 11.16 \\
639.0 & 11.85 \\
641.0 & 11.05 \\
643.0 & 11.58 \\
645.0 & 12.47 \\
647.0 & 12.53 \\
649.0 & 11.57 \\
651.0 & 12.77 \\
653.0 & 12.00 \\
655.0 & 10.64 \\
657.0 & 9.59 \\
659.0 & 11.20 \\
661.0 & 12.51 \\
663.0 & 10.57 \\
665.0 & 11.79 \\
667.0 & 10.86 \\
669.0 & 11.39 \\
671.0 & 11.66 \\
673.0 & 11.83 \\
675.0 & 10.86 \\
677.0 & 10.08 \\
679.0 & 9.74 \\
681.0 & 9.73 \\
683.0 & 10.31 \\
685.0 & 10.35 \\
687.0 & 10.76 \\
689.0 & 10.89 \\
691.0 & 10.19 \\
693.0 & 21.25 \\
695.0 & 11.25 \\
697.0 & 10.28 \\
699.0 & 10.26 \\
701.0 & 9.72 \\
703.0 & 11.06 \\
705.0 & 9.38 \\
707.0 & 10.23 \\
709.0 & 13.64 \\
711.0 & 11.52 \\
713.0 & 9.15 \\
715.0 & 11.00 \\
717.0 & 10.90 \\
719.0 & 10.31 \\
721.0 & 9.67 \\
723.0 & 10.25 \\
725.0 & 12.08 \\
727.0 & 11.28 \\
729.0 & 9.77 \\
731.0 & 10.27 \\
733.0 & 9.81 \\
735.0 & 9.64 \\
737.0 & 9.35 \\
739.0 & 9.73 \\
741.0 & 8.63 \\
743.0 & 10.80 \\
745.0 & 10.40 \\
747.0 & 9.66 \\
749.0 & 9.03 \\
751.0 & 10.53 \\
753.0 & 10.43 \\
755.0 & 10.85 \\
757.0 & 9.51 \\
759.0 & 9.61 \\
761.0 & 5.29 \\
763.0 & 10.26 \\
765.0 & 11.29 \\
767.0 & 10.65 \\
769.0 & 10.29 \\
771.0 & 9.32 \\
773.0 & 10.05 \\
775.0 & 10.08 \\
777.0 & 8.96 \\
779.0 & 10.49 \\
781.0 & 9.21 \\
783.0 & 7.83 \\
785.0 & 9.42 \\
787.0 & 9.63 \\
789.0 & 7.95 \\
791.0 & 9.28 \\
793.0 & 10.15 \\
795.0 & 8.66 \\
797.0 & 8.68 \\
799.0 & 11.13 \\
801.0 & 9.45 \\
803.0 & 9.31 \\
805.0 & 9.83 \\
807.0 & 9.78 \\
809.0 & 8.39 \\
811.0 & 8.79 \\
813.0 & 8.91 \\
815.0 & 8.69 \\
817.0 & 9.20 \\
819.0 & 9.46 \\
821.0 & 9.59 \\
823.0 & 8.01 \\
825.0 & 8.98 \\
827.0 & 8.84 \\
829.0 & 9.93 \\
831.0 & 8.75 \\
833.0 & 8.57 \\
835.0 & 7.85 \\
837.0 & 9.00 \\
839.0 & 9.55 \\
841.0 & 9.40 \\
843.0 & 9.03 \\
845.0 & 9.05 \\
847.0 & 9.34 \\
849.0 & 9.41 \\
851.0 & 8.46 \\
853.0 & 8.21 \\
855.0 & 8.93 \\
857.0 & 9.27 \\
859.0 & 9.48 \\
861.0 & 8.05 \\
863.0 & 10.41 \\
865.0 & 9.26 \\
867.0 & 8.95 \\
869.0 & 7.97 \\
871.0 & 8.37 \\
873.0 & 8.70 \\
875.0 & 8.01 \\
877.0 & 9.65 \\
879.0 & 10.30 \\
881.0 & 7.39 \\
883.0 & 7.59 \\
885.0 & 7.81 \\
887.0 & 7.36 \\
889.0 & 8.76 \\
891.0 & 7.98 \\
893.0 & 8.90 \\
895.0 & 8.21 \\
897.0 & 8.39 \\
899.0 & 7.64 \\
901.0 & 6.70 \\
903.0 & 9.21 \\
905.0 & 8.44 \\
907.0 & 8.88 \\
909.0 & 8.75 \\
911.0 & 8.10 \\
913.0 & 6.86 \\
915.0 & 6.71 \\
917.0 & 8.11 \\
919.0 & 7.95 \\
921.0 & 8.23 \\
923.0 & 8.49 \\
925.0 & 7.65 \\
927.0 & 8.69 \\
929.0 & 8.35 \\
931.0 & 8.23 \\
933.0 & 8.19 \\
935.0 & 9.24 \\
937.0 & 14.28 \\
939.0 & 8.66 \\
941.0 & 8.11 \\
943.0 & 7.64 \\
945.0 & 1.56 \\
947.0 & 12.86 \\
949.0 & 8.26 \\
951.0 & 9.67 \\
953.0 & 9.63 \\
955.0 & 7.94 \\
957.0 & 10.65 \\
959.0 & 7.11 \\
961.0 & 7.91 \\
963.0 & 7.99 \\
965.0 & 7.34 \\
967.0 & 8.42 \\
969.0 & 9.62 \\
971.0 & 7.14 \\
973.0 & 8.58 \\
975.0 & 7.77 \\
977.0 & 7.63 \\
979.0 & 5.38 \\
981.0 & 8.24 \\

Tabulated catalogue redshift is 0.055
